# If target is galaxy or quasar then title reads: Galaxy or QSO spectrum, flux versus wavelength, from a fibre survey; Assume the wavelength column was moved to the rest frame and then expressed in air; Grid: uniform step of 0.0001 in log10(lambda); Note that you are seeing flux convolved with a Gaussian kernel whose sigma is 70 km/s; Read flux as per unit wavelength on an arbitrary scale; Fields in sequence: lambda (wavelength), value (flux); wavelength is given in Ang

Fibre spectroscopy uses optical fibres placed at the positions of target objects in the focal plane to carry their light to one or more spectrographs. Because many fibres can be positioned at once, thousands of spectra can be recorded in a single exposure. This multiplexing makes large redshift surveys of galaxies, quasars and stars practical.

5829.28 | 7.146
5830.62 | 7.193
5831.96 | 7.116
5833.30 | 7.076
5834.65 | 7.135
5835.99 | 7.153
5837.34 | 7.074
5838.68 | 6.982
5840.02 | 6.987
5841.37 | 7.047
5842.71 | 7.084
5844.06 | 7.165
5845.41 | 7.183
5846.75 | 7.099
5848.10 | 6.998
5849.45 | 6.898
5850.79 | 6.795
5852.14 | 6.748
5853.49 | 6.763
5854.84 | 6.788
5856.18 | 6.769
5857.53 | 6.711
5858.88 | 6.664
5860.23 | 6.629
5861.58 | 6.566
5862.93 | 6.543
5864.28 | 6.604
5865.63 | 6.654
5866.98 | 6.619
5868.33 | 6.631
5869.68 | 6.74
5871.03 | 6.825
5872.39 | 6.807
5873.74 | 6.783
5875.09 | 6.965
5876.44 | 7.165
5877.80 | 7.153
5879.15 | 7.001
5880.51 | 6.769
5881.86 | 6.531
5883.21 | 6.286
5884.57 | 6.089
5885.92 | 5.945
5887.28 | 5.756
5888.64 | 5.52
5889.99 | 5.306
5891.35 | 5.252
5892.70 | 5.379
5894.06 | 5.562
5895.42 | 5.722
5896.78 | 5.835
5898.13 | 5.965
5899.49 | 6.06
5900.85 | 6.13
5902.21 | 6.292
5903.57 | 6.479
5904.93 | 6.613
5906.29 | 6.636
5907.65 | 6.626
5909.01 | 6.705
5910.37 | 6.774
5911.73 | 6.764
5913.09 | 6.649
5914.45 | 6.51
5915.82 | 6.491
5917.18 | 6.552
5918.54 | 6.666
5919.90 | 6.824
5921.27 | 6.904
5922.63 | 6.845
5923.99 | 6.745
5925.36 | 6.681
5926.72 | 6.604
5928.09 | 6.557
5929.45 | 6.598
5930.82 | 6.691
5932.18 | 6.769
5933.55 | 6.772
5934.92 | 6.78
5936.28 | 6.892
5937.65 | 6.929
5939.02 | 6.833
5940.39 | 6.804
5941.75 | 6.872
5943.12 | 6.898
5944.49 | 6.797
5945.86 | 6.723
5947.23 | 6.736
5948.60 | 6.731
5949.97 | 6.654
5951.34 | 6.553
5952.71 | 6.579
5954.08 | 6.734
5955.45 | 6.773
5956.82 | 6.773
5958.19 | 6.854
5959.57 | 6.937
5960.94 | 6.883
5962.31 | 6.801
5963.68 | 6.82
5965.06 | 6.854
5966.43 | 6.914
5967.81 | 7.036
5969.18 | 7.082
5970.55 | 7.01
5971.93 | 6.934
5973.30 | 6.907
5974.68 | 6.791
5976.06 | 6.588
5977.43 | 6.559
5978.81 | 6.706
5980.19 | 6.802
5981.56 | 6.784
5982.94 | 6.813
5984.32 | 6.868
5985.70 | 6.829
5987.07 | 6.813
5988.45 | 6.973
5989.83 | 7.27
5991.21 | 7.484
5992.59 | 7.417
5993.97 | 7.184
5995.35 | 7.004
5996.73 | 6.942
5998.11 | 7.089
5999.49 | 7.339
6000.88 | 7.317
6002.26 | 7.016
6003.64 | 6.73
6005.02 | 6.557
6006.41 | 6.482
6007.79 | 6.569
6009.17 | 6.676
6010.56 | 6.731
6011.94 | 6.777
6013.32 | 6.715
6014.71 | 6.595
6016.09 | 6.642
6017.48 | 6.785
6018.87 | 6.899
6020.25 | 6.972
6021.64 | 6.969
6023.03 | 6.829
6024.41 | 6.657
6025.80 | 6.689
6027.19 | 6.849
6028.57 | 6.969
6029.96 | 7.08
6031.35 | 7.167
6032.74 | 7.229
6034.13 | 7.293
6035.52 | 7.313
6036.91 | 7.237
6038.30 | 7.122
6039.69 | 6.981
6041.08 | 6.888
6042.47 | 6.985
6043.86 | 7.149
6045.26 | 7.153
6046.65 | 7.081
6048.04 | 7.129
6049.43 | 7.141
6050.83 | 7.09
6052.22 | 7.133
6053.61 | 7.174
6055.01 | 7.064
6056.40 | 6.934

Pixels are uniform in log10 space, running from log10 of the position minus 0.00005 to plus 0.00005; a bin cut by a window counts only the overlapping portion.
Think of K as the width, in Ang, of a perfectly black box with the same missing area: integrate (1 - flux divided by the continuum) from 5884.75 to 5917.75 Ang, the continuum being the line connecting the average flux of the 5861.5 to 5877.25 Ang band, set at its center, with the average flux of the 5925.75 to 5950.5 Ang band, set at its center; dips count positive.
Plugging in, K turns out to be 3.0 Ang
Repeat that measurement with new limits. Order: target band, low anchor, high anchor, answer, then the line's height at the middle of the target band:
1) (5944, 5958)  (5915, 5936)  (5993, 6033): 0.1 Ang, 6.75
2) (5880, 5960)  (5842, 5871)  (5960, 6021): 4.1 Ang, 6.84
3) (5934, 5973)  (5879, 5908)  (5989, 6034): -2.0 Ang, 6.5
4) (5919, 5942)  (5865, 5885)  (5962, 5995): 0.3 Ang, 6.84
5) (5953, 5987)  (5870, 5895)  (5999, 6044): -0.8 Ang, 6.68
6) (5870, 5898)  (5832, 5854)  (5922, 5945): 2.7 Ang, 6.9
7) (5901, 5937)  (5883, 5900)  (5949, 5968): -2.9 Ang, 6.16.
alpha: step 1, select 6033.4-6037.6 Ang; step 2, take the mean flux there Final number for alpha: 7.28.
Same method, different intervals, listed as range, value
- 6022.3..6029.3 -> 6.81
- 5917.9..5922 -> 6.8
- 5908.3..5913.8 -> 6.73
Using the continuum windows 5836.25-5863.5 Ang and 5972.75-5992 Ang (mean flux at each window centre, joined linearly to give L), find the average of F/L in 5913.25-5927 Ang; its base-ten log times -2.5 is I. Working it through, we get 0.03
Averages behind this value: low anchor 6.88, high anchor 6.87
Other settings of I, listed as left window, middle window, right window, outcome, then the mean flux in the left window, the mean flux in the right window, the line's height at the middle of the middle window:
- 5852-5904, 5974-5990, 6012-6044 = 0.00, 6.38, 6.95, 6.78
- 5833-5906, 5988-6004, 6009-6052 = -0.04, 6.56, 6.97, 6.88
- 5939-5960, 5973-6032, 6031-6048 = 0.02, 6.76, 7.13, 6.98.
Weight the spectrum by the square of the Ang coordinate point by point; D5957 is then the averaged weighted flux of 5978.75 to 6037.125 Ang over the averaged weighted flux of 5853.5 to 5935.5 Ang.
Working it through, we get 1.11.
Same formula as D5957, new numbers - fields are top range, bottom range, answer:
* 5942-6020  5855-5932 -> 1.09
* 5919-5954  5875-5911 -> 1.10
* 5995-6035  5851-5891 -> 1.10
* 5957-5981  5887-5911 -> 1.16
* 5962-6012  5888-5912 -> 1.17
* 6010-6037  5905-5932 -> 1.07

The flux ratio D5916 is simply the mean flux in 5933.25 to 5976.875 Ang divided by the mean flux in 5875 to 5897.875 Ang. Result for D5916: 1.1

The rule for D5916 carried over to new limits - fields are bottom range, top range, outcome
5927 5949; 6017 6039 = 1.03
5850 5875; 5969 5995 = 1.03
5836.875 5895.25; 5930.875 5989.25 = 1.03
